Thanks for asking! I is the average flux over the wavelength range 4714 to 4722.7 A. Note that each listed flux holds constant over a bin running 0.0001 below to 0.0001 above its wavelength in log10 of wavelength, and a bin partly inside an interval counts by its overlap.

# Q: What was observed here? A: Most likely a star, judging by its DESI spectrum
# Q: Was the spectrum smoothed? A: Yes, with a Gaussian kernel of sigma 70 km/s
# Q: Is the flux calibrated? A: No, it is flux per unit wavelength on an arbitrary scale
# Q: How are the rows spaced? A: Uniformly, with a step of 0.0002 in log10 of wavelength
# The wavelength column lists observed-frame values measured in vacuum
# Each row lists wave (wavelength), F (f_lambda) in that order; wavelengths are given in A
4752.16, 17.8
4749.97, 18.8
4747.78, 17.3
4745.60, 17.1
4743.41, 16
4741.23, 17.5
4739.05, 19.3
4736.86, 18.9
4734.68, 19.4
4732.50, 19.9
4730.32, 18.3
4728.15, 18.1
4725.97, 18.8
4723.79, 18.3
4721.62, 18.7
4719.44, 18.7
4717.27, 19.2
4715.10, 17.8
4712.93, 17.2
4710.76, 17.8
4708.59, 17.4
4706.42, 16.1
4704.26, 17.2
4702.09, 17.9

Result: 18.6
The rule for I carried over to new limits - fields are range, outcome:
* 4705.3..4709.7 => 16.8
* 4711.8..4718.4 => 18.1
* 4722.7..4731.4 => 18.4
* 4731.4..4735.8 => 19.6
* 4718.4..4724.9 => 18.6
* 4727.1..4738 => 18.9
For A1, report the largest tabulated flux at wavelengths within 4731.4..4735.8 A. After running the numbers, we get 19.9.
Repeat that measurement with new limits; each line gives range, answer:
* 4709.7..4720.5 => 19.2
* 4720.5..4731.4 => 18.8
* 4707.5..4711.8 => 17.8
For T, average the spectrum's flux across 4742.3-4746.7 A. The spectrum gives 16.6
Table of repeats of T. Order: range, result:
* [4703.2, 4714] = 17.1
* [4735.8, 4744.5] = 17.9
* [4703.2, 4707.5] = 16.7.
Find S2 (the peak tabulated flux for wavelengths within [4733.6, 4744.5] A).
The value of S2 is 19.4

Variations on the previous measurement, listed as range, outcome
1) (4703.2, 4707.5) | 17.2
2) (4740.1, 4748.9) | 17.5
